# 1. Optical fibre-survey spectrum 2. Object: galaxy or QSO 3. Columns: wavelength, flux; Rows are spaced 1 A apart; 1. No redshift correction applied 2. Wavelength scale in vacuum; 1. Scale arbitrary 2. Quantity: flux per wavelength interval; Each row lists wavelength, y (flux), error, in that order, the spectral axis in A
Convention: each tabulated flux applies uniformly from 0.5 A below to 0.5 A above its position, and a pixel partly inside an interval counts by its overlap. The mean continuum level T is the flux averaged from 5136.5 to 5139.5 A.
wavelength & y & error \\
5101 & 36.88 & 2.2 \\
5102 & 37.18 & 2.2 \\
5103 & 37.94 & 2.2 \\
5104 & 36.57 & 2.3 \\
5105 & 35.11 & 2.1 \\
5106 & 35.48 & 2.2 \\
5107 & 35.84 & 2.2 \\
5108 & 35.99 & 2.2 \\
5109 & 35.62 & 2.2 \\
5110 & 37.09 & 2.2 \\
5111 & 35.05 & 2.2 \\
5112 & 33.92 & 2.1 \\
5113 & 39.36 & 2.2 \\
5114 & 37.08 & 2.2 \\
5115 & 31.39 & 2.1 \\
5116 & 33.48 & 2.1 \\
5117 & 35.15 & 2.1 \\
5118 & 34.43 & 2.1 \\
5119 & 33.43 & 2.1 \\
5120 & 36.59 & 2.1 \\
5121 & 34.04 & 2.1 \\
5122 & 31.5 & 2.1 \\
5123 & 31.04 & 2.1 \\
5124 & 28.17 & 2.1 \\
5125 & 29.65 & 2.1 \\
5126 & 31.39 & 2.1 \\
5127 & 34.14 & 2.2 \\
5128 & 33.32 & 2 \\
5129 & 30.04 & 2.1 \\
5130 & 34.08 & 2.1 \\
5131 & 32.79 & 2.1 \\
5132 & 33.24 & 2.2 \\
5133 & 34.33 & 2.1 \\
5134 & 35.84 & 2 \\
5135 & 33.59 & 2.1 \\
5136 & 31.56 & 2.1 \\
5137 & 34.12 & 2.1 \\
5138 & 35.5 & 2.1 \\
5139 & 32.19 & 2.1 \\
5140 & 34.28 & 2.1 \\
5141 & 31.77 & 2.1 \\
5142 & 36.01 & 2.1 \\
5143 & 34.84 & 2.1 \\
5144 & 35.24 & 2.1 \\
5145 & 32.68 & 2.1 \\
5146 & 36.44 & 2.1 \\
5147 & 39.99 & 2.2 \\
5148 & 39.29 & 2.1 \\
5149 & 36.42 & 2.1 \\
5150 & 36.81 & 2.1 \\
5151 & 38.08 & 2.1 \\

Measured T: 33.9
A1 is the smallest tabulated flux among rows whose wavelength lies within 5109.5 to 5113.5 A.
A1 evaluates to 33.92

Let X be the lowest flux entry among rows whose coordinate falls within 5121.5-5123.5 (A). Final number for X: 31.04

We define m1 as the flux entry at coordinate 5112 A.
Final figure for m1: 33.92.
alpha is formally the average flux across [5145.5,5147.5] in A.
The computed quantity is 38.2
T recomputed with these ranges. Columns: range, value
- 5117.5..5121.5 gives 34.6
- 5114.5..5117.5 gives 33.3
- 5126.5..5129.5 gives 32.5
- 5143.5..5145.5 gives 34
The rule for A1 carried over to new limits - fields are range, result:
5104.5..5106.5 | 35.11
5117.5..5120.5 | 33.43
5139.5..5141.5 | 31.77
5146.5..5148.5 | 39.29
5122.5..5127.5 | 28.17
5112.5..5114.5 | 37.08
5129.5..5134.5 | 32.79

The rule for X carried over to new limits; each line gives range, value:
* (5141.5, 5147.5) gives 32.68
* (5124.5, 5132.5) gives 29.65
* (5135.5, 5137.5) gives 31.56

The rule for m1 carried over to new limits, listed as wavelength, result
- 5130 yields 34.08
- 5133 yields 34.33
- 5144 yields 35.24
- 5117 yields 35.15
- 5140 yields 34.28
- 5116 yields 33.48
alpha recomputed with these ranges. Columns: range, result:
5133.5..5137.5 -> 33.8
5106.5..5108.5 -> 35.9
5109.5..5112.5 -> 35.4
